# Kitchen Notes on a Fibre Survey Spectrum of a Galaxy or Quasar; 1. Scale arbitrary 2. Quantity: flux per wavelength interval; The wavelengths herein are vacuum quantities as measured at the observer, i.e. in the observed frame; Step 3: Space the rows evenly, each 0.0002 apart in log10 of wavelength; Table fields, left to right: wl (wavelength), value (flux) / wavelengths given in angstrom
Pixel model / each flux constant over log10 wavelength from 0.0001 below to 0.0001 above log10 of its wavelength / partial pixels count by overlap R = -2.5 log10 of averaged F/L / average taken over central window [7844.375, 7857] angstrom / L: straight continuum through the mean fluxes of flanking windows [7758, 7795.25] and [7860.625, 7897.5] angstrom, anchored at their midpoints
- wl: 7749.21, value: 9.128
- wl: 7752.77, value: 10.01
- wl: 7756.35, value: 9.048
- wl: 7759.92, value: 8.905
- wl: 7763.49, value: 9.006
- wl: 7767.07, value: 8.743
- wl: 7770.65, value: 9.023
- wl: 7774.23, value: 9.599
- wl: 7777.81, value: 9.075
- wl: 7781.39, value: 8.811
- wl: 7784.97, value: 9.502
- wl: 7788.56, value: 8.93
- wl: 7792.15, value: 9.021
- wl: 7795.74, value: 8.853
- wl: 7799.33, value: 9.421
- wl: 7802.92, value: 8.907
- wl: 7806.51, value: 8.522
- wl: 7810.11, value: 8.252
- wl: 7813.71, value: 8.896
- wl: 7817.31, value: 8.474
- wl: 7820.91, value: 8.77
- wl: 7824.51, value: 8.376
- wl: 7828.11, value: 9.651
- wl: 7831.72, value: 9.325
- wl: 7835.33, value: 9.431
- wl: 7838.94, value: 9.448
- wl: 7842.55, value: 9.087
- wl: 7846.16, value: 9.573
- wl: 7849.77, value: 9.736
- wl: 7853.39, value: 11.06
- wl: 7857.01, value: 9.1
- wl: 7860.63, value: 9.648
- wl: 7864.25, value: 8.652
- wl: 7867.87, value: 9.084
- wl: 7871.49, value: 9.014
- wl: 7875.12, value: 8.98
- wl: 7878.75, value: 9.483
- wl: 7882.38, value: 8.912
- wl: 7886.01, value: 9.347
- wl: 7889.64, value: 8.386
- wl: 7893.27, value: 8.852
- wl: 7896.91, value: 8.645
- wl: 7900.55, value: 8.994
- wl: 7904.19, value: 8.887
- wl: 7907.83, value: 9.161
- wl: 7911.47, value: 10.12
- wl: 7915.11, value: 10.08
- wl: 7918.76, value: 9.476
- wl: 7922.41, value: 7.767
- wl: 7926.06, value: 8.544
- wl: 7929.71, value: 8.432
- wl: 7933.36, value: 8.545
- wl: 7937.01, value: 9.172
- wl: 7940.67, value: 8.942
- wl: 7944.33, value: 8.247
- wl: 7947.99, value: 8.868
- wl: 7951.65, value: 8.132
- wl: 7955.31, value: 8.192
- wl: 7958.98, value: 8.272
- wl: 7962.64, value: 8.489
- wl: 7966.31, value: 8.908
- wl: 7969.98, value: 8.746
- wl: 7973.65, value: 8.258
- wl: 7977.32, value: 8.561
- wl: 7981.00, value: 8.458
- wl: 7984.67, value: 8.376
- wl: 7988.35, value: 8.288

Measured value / -0.11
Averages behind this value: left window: 9.05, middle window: 9.98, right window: 8.98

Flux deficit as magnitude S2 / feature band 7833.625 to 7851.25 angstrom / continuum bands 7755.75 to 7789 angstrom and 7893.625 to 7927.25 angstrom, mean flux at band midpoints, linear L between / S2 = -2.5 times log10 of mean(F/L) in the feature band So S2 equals -0.045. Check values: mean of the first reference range 9.07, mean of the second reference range 9.07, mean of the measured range 9.45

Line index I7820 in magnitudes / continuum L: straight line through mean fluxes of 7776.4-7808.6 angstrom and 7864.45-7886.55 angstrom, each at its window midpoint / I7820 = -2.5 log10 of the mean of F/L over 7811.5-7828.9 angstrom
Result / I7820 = 0.03 mag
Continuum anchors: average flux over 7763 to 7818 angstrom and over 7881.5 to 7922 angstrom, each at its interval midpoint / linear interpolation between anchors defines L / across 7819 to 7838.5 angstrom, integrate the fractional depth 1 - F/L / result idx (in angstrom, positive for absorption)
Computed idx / -0.3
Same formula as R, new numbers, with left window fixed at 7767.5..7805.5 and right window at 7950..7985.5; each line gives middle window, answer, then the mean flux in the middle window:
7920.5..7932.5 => 0.04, 8.28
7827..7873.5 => -0.07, 9.44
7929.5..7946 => -0.02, 8.7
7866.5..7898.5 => -0.03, 8.97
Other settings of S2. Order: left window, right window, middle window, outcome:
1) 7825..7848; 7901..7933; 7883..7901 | 0.04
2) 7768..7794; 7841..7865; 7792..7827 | 0.07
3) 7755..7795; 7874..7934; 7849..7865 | -0.08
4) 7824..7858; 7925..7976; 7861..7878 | 0.03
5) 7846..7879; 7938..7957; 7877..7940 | -0.01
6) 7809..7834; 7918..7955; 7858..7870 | -0.05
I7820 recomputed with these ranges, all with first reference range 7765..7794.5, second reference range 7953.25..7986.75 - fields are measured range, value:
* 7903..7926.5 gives -0.07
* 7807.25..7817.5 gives 0.05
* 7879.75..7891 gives -0.03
